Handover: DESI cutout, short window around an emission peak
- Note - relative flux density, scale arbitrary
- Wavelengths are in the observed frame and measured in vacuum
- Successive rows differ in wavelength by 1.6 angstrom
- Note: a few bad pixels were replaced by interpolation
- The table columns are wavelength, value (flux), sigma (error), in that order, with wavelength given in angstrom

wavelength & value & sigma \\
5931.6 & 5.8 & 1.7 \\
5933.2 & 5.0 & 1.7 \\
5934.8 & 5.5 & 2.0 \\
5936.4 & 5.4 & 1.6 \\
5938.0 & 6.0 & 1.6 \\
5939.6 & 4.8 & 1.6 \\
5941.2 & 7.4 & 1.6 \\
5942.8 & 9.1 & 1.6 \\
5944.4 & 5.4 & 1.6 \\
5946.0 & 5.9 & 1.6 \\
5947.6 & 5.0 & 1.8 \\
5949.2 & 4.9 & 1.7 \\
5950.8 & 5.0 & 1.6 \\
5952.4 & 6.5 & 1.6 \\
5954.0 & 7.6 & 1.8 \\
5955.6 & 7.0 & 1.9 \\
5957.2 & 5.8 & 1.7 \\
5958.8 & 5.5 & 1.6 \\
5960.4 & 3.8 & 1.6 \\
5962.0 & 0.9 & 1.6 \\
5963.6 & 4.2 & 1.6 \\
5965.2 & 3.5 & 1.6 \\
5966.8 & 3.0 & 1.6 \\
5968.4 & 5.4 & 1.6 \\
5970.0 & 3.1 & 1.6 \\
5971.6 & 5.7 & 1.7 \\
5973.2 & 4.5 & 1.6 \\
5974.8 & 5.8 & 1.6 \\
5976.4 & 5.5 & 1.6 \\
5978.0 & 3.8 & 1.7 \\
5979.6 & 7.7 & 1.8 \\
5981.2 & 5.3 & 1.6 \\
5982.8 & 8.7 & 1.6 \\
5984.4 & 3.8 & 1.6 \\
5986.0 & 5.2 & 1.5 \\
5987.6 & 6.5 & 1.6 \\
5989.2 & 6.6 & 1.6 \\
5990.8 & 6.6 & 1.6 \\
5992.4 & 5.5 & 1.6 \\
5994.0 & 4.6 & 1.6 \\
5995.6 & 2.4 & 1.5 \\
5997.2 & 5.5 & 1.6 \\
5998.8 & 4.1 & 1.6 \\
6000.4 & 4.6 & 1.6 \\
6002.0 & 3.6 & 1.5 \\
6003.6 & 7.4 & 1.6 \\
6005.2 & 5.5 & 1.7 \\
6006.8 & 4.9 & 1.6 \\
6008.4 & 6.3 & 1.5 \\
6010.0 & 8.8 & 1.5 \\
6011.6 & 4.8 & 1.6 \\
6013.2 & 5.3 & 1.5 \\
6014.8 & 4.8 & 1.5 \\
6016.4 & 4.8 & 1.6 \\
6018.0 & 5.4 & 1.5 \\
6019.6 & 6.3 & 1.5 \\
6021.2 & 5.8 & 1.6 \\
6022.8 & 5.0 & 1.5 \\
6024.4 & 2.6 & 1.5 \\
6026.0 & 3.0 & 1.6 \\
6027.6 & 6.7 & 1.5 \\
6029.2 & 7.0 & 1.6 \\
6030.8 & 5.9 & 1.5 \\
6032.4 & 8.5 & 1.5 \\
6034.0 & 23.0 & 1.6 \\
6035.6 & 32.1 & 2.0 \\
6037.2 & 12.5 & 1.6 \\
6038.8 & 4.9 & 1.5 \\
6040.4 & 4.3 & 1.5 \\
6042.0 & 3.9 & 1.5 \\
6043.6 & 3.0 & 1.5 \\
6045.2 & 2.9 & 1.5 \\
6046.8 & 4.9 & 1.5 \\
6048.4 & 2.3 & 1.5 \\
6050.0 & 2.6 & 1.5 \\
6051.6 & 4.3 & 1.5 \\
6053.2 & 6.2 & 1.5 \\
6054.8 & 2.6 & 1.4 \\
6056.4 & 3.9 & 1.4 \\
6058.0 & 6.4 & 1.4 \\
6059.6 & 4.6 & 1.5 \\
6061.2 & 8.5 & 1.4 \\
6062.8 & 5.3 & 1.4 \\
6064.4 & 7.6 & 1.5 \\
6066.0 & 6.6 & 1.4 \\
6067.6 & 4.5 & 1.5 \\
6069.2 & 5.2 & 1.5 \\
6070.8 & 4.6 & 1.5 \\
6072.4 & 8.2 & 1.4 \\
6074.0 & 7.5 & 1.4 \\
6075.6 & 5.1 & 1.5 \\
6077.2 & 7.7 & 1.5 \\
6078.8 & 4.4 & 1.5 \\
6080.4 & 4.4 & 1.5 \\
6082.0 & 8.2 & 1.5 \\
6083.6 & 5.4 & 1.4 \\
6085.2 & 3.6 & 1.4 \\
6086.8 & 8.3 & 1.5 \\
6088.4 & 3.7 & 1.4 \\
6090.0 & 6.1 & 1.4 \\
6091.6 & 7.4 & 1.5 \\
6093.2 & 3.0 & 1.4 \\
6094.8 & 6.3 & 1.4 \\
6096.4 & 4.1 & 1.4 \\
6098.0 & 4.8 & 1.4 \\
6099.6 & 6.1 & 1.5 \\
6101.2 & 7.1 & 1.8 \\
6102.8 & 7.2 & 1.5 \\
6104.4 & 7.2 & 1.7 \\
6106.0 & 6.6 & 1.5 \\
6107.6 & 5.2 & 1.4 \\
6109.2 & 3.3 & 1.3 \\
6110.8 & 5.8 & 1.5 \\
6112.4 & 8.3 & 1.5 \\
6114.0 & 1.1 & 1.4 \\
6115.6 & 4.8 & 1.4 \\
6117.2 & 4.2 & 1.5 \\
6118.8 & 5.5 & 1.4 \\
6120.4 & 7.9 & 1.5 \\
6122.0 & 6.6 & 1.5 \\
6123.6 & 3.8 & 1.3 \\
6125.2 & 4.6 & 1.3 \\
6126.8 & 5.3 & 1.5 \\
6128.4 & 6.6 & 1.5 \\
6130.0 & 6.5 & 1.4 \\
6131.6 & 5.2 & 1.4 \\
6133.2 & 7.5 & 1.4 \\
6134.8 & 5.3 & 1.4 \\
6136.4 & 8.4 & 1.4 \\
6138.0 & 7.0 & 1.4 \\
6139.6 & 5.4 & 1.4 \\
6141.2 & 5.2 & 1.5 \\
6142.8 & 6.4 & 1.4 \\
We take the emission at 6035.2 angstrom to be H-beta 4861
